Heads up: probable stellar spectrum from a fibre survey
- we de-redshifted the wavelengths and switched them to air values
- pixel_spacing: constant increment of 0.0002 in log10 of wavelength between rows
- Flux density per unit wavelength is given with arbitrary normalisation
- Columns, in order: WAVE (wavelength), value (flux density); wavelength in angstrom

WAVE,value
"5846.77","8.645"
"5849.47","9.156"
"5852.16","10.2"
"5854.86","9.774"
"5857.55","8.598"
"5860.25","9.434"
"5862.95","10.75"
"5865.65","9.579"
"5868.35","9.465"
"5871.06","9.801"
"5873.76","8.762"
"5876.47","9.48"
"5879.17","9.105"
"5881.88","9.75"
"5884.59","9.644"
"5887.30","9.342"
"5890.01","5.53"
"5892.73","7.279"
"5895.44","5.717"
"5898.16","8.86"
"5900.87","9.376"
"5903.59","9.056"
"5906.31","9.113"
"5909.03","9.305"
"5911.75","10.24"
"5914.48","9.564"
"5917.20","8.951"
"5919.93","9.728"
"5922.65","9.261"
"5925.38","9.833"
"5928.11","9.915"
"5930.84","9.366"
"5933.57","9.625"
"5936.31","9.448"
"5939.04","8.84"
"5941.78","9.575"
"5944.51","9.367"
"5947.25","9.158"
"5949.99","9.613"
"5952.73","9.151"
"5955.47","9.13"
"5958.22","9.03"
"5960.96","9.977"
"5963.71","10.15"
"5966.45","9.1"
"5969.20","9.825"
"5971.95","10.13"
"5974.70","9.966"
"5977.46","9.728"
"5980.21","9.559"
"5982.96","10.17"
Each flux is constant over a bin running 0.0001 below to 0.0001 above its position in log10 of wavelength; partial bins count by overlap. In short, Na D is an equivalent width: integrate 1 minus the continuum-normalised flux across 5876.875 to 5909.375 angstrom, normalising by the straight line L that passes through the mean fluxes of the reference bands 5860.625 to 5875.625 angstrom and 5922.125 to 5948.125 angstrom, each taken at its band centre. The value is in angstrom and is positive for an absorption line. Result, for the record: 3.61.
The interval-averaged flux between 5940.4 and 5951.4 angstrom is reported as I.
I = 9.43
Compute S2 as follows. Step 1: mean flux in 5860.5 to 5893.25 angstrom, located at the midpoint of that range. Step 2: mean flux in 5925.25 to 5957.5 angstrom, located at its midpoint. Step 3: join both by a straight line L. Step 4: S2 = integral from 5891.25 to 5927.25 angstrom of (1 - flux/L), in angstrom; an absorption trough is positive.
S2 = 1.2 angstrom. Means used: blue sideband 9.1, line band 8.95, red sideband 9.39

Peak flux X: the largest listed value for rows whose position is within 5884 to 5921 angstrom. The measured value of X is 10.24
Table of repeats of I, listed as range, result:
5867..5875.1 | 9.34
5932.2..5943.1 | 9.37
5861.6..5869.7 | 9.93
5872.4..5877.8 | 9.12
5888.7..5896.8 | 6.18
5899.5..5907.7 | 9.19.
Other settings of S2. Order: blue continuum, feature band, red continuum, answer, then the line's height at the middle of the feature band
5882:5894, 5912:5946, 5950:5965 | -2.1 angstrom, 8.94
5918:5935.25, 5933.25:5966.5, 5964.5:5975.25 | 1.0 angstrom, 9.69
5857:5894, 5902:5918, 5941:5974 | -0.2 angstrom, 9.25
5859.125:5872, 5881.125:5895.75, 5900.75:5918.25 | 2.5 angstrom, 9.58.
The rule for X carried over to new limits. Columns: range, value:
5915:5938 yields 9.915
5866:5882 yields 9.801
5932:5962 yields 9.977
